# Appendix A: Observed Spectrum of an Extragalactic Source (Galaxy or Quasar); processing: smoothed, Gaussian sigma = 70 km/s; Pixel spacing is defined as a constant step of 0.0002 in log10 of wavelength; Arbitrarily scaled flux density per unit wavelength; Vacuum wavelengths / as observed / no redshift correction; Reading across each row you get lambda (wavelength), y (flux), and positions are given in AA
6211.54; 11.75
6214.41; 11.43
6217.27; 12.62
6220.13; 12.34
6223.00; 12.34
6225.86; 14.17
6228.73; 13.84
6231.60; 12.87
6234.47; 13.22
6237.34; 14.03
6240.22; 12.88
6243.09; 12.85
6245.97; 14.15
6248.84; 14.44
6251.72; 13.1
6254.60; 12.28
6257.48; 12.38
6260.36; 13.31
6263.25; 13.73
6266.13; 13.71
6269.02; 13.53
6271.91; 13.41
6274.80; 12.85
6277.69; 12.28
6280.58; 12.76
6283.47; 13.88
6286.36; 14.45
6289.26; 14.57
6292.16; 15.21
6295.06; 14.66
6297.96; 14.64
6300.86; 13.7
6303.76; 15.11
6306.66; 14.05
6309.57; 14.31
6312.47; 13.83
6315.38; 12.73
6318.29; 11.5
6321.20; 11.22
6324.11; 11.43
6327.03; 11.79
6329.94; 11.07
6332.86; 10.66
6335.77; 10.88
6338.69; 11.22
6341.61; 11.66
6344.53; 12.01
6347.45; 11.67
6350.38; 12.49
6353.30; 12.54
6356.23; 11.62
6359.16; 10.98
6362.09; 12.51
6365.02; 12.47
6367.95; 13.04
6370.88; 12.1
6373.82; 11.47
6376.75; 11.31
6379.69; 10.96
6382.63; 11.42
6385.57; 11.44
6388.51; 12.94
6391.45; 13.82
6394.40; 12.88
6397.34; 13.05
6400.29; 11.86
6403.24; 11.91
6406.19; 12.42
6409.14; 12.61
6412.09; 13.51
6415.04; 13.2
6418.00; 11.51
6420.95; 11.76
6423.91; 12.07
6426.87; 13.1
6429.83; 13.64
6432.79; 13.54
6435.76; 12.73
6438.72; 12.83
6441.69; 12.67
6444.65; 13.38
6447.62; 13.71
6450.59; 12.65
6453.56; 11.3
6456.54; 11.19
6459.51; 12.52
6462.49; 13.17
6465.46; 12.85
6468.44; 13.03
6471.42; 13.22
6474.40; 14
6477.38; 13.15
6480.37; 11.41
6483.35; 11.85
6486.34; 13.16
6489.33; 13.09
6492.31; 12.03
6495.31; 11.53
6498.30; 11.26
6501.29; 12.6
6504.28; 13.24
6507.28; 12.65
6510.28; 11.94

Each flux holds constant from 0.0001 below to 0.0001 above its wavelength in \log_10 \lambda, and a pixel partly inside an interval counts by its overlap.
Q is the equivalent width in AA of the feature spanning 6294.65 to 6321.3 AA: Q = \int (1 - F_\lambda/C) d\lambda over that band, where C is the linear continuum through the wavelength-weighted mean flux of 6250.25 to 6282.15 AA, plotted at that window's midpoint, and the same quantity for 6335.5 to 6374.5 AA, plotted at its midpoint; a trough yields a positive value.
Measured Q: -2.39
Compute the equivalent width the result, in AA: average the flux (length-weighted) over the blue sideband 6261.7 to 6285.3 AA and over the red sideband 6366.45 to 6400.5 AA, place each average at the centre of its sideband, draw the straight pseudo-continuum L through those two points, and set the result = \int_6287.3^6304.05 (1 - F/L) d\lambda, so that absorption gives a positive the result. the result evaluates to -2.0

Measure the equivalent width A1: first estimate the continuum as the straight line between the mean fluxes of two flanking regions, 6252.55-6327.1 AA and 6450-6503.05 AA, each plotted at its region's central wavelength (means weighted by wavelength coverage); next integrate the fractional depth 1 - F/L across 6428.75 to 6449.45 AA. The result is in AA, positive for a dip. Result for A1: -0.9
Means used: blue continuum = 13.4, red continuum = 12.4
